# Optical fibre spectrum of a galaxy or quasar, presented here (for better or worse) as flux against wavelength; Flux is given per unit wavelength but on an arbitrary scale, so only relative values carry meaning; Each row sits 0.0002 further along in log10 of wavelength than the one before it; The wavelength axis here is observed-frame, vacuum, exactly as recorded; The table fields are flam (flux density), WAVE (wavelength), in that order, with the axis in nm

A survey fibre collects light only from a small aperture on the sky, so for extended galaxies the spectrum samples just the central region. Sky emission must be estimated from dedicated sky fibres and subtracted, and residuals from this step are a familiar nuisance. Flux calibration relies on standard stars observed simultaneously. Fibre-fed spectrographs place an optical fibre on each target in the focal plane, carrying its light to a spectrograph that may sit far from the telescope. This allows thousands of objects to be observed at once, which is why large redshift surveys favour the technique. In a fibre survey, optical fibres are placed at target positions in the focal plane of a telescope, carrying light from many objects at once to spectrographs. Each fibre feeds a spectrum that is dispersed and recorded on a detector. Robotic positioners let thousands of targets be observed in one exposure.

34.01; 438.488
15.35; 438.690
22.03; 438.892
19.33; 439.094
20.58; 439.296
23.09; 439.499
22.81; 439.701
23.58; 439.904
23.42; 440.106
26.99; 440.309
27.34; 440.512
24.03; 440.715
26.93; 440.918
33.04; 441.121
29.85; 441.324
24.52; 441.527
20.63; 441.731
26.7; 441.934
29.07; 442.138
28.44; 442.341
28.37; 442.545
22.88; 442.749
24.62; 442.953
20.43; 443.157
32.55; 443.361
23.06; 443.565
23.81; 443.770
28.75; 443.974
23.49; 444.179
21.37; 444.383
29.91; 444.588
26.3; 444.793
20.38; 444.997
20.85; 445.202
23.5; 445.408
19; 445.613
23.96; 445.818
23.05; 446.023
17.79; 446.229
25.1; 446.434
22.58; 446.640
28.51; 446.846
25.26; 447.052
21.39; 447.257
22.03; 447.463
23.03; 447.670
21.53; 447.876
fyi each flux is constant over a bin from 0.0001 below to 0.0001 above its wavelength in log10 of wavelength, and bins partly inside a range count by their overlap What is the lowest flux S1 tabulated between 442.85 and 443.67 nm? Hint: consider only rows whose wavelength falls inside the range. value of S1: 20.43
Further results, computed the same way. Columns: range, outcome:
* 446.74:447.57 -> 21.39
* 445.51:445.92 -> 19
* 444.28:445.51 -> 20.38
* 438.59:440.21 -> 15.35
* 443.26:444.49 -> 21.37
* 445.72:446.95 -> 17.79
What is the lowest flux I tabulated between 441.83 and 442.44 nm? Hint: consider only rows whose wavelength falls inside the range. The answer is 26.7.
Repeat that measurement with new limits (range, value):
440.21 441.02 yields 24.03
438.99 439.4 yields 19.33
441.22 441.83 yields 20.63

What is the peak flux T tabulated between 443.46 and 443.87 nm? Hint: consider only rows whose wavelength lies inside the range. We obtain 23.81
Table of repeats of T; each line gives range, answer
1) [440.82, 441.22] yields 33.04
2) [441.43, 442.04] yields 26.7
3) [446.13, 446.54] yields 25.1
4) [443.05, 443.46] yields 32.55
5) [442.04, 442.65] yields 29.07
